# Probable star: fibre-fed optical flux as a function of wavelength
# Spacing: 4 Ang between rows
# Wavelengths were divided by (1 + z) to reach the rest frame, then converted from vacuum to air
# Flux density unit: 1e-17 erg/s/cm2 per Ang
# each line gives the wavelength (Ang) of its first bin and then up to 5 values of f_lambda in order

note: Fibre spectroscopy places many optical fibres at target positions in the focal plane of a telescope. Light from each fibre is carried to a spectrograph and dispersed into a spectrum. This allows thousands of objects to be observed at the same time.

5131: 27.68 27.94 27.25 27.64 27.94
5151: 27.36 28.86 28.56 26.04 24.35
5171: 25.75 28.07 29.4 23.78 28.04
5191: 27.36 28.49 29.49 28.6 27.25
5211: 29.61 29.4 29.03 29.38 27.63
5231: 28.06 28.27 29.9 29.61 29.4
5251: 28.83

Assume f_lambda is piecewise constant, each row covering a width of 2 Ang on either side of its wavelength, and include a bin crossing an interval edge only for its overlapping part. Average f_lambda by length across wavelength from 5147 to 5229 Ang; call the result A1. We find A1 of 27.8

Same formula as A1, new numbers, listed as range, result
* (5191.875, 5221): 28.8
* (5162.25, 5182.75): 26.5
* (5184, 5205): 28.2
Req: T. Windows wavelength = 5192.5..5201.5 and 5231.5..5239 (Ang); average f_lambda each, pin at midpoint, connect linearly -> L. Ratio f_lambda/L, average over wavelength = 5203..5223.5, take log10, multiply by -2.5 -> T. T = -0.003 mag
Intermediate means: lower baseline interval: 28.9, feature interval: 28.9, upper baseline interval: 28.7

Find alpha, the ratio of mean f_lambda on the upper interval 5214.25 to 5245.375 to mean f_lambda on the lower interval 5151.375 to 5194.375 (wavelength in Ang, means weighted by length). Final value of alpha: 1.07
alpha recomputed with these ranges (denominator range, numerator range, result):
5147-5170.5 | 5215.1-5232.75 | 1.06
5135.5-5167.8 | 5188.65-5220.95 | 1.05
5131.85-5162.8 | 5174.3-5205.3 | 1.00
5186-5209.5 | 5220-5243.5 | 1.02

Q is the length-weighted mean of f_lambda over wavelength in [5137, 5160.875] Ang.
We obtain 27.9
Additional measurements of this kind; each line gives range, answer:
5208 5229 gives 28.9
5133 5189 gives 27.2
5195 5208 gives 28.5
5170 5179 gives 27.6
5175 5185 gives 26.9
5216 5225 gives 29.2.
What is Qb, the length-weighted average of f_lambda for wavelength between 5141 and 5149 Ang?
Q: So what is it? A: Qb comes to 27.8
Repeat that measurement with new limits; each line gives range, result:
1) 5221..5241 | 28.6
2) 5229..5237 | 28.2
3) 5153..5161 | 28.7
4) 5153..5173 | 26.7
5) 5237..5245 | 29.8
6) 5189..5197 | 27.9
